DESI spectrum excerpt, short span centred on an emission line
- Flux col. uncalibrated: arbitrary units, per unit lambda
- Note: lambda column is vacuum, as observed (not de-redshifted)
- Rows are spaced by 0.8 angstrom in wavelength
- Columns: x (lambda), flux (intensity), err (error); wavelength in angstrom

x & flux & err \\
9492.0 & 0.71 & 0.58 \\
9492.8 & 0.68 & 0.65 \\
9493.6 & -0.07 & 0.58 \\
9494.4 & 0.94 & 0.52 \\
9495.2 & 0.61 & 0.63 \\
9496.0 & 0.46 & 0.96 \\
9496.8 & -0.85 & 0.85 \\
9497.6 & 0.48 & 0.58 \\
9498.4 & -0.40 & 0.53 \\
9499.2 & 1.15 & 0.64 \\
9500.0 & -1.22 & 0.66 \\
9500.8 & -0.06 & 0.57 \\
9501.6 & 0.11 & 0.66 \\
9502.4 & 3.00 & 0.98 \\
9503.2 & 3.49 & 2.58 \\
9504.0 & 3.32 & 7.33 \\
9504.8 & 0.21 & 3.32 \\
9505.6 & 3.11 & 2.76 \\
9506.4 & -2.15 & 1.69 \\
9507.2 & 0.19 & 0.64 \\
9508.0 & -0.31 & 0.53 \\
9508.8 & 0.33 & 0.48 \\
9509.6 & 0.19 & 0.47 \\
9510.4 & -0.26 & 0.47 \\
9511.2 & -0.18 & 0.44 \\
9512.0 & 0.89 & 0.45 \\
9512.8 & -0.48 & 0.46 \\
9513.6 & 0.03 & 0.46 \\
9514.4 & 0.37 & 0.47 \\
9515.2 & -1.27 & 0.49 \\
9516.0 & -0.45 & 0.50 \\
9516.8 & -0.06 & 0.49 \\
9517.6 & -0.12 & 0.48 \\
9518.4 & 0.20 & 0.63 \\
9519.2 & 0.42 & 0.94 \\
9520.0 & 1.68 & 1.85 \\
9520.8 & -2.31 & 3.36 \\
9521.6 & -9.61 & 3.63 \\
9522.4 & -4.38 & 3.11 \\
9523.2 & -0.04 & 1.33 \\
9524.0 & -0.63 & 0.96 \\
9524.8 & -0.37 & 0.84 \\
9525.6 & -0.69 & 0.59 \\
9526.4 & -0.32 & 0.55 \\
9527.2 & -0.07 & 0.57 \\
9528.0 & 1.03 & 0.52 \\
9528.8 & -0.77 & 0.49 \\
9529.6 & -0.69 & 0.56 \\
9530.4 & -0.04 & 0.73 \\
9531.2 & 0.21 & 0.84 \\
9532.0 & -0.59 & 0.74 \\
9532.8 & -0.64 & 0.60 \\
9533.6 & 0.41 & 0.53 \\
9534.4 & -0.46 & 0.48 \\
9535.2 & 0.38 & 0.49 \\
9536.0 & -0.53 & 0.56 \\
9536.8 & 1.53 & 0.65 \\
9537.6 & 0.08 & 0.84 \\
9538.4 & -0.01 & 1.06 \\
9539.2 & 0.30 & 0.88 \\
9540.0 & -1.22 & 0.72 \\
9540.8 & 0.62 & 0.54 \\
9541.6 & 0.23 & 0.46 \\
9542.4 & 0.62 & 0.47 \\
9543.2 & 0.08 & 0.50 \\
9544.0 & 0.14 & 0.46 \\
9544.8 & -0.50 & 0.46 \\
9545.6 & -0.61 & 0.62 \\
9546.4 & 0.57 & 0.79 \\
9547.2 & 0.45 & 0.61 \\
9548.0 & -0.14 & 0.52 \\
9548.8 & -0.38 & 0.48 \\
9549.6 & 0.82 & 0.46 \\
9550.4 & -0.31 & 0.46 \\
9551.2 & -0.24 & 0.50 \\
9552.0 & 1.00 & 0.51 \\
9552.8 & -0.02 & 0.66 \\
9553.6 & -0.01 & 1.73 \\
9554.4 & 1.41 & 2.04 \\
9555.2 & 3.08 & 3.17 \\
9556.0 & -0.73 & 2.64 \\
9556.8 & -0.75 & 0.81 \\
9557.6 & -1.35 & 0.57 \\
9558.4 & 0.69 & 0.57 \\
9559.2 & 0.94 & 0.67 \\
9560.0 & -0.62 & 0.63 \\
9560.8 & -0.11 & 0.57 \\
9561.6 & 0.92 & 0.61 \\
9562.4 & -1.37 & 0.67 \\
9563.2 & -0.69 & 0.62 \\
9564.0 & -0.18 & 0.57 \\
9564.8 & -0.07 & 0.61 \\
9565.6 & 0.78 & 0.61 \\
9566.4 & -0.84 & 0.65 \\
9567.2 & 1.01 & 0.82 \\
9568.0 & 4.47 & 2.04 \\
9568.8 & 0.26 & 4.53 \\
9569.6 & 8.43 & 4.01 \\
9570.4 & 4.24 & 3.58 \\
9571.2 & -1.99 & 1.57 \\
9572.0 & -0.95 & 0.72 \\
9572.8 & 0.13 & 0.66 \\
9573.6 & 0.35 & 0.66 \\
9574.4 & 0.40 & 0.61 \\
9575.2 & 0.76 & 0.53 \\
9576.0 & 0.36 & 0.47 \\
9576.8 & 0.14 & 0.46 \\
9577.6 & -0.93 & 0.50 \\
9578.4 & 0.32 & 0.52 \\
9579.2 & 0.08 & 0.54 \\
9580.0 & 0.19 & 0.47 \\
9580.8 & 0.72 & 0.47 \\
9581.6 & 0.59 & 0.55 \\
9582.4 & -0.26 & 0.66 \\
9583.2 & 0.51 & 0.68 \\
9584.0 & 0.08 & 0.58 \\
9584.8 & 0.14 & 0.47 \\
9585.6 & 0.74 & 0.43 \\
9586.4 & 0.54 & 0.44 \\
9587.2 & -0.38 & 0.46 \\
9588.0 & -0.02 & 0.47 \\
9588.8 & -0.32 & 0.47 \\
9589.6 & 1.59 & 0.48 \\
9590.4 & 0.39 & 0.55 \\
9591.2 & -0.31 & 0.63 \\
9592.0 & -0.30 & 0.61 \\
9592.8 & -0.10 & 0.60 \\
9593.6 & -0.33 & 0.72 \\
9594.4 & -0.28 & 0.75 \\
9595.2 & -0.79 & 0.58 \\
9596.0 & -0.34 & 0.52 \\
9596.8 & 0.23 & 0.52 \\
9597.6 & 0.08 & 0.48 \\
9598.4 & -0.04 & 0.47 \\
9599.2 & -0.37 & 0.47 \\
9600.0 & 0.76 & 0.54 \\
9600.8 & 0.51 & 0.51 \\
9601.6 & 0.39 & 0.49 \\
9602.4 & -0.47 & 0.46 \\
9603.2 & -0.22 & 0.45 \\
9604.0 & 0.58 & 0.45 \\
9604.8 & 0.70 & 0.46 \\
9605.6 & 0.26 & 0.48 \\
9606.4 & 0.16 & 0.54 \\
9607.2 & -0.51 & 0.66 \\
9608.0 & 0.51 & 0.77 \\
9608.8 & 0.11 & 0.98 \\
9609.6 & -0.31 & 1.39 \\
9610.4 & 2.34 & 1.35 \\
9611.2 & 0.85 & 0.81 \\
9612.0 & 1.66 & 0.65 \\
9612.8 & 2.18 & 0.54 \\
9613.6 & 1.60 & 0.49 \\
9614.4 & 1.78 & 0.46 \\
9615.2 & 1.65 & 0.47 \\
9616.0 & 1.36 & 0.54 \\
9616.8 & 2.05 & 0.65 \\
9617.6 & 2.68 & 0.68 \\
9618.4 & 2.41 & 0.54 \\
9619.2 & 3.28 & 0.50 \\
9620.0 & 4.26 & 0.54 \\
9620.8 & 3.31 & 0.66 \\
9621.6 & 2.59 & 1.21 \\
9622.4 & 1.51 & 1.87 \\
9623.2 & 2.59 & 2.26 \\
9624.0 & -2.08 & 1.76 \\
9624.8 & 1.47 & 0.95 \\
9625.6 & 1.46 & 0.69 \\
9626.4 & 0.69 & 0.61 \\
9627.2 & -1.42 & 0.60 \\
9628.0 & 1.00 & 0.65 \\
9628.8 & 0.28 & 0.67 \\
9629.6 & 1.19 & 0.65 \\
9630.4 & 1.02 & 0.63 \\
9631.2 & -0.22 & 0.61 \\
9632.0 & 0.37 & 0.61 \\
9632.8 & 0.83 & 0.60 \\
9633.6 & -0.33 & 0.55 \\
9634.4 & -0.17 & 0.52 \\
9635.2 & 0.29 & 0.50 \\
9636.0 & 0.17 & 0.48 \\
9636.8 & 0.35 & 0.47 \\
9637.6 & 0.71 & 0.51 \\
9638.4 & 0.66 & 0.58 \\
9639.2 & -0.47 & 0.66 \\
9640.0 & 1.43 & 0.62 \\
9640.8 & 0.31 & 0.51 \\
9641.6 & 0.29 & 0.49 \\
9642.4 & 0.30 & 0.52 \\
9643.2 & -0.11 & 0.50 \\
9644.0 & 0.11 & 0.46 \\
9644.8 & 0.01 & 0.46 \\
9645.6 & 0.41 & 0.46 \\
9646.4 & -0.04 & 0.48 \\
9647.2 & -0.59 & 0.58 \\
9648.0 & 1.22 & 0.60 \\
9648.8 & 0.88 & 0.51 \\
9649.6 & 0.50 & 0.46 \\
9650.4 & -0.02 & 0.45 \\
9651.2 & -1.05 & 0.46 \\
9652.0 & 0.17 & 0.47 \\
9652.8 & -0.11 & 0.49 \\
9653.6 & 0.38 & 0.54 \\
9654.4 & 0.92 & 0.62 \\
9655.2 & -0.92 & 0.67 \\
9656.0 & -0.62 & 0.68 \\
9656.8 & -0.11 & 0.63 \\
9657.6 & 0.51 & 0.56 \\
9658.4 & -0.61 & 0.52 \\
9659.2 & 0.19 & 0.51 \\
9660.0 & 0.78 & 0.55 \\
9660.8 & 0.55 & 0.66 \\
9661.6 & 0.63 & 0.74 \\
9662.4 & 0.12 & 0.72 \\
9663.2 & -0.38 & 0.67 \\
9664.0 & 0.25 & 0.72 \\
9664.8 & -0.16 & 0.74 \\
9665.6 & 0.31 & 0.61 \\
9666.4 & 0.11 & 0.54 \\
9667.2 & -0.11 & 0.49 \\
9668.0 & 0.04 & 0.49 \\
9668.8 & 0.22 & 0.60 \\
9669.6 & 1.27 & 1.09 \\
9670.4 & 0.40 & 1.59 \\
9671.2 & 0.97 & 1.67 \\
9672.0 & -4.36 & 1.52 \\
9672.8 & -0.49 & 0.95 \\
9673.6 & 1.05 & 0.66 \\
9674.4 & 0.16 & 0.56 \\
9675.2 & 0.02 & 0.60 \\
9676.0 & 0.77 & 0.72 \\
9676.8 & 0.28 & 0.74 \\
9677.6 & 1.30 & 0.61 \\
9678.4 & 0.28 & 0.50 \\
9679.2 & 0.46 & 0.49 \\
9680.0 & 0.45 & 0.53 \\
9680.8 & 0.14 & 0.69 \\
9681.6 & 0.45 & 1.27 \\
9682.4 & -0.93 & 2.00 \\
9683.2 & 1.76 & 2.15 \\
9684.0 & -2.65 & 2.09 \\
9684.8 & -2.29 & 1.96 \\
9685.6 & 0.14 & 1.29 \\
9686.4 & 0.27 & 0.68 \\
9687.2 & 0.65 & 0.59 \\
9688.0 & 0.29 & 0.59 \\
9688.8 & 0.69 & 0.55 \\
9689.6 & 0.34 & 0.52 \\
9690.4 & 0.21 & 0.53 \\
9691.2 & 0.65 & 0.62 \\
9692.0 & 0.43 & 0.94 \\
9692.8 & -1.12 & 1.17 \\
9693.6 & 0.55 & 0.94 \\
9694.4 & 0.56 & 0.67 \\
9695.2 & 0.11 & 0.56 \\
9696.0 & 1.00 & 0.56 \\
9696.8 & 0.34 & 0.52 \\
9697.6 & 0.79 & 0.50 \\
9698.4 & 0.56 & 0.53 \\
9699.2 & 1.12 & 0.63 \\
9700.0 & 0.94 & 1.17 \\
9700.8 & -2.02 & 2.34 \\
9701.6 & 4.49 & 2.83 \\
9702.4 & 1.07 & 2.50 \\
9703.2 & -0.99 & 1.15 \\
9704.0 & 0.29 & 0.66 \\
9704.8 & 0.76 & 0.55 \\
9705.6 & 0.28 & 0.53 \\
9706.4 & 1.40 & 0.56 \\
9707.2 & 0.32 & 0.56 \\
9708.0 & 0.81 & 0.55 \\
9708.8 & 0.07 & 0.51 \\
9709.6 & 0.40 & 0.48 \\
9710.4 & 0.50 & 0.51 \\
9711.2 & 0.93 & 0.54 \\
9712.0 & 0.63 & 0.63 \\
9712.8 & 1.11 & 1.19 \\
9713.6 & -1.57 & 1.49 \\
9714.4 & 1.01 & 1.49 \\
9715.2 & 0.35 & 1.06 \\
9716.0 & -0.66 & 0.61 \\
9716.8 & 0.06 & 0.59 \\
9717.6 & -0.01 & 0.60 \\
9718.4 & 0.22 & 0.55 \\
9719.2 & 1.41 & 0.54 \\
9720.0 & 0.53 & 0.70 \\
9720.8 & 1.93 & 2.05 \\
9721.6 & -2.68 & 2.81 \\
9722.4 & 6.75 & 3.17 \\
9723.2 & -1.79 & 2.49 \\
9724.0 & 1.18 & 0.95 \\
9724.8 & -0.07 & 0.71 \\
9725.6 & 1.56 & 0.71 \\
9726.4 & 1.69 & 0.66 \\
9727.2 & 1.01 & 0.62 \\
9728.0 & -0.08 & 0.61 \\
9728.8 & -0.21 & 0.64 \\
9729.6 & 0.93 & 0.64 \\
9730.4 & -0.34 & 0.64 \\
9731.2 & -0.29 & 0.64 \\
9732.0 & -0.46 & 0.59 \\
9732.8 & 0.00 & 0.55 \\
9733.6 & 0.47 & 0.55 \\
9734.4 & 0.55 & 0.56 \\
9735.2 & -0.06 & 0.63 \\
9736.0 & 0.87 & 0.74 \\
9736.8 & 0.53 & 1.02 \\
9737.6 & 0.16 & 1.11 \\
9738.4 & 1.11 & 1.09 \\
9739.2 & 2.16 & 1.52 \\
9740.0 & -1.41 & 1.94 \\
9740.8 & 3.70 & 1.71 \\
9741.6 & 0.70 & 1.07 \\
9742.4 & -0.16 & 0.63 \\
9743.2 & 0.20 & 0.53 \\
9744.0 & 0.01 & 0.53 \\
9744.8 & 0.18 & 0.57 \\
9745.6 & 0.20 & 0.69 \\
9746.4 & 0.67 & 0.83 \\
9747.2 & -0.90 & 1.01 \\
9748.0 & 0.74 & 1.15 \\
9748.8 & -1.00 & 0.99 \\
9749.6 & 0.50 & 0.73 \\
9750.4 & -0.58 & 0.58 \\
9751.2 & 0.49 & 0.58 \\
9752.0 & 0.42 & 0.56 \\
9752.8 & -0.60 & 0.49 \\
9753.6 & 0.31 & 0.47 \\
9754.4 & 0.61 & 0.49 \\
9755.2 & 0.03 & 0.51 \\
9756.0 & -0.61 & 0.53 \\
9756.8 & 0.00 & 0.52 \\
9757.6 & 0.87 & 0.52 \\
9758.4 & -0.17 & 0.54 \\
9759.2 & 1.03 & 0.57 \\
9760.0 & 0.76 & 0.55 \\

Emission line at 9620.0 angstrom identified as [O II] 3727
